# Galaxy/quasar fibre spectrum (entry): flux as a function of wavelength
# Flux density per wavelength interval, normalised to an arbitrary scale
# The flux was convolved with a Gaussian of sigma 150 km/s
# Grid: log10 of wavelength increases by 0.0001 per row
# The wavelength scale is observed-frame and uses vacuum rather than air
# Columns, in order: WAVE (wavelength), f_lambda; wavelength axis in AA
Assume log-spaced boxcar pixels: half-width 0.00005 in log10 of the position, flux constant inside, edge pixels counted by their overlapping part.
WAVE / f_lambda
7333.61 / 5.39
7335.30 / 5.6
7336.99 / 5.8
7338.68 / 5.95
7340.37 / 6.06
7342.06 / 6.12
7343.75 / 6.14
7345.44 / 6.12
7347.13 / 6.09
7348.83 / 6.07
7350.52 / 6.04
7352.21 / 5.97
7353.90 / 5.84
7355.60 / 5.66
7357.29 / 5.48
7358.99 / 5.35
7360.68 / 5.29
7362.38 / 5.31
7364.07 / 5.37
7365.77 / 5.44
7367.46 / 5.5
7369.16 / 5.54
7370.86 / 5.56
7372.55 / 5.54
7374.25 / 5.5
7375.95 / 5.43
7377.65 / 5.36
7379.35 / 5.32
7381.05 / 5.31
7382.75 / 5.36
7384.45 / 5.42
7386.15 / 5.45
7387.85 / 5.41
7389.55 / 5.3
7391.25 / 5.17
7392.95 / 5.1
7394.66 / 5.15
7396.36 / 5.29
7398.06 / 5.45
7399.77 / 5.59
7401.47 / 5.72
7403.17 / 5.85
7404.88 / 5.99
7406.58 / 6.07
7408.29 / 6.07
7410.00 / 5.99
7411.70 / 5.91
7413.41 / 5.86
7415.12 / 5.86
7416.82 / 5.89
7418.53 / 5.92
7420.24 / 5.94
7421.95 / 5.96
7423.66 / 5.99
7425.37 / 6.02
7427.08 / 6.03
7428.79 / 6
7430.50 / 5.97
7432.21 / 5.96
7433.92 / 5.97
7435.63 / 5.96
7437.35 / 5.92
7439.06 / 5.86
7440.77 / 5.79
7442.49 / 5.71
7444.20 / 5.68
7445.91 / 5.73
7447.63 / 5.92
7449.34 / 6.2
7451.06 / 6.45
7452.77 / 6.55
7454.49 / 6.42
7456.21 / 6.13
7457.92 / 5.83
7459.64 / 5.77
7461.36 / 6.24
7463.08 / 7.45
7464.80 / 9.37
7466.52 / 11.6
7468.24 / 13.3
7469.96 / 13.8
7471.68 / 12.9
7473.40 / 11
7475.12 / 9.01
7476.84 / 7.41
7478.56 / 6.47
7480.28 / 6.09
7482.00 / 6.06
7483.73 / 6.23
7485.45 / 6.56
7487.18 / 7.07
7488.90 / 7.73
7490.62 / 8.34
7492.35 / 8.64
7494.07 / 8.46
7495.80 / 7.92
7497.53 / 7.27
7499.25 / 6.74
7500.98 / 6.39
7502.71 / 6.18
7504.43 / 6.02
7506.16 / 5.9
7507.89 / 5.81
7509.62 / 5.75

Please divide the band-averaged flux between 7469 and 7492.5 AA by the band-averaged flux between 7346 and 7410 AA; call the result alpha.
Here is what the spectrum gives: 1.51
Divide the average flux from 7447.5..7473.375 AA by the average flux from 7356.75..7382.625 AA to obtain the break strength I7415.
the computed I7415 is 1.55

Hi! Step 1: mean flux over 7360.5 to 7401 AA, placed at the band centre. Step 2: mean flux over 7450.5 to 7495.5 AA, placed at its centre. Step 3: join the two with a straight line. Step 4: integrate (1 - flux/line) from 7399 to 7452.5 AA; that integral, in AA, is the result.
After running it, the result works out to 6.05 AA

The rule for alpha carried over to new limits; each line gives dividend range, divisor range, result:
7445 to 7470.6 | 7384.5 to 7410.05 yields 1.39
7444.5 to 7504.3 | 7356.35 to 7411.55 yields 1.40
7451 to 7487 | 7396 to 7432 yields 1.38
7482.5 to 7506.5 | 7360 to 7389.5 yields 1.31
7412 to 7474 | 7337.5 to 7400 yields 1.26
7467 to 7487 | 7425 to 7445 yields 1.52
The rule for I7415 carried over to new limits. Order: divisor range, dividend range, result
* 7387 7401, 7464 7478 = 2.06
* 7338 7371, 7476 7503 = 1.24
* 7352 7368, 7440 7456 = 1.10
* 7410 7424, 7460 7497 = 1.45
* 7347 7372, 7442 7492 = 1.37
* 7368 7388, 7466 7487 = 1.67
